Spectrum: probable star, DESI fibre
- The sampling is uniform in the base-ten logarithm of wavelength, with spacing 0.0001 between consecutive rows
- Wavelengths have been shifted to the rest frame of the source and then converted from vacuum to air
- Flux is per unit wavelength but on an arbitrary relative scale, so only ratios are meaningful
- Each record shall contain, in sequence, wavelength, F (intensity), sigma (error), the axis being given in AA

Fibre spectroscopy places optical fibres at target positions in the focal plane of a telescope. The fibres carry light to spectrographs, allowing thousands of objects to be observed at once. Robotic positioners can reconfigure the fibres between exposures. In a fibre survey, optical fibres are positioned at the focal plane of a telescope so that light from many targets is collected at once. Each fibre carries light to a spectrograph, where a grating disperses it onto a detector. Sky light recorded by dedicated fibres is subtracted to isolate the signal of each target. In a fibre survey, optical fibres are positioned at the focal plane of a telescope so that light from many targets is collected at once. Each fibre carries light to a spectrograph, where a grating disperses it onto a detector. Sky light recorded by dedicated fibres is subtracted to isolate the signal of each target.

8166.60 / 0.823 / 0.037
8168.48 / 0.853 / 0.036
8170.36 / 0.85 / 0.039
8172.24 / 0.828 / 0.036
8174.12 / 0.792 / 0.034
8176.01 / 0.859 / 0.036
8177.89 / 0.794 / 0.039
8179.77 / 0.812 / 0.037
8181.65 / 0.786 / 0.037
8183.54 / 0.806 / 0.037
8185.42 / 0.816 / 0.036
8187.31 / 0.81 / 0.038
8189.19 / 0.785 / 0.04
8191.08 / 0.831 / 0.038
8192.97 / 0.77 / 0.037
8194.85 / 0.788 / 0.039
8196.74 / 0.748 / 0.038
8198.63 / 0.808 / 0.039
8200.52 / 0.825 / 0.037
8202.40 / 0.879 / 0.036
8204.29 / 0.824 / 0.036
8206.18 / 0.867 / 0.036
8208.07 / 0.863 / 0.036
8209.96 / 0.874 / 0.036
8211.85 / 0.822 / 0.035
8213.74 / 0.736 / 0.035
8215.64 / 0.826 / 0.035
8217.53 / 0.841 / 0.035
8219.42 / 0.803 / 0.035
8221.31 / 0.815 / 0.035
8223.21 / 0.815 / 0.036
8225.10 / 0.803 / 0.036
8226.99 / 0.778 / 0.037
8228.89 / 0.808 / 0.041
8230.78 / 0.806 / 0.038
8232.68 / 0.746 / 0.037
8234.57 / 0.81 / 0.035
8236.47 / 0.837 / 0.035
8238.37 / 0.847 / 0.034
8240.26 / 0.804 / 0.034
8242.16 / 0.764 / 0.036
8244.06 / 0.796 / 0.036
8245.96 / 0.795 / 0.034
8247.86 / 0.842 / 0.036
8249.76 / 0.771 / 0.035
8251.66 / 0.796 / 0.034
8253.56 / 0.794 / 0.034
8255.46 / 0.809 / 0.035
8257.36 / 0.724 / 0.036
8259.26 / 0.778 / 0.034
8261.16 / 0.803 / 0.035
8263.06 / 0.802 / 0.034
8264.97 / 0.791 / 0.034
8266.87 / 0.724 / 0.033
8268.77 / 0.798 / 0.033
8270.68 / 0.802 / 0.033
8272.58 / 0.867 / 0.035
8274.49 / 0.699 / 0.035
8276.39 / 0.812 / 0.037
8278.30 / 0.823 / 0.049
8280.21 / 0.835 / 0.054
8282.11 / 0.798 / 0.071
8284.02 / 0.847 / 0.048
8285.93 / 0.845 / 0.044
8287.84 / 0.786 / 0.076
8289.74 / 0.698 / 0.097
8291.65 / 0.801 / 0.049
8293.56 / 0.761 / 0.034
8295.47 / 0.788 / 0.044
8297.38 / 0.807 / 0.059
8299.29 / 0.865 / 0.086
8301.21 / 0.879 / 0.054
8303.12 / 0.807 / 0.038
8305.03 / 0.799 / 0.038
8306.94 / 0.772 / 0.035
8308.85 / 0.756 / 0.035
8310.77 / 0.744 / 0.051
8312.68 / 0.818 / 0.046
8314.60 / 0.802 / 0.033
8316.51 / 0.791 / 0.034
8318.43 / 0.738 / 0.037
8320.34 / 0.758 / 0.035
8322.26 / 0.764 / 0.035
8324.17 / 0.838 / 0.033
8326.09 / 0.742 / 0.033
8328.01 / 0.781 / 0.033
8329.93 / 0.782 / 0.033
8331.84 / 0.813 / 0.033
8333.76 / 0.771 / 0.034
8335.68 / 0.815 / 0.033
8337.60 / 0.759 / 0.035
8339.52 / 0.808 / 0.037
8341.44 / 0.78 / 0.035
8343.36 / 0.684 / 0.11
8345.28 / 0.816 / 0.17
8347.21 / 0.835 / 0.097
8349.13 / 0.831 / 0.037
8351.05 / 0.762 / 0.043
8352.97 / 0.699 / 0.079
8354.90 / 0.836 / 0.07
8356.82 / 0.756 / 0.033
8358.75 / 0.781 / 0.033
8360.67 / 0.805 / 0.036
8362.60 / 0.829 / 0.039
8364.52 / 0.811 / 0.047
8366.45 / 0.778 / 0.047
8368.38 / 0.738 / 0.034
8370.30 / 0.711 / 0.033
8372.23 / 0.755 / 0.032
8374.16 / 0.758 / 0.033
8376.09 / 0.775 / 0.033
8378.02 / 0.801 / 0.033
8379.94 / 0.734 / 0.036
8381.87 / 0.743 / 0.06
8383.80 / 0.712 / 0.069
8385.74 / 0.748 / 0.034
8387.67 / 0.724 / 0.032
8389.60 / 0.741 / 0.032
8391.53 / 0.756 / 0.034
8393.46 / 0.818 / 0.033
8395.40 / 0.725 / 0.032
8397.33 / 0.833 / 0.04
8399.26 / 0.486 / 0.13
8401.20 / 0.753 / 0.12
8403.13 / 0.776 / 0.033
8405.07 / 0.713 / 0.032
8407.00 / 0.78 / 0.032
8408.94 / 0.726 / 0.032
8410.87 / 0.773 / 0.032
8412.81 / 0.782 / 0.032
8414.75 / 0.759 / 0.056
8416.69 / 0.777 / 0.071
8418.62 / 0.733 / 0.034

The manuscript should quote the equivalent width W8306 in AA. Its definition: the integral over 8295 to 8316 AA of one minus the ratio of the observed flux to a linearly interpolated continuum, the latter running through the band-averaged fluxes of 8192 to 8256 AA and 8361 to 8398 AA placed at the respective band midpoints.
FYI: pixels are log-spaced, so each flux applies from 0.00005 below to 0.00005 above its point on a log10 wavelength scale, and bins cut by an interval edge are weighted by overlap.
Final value -0.5 AA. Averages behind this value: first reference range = 0.809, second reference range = 0.763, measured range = 0.803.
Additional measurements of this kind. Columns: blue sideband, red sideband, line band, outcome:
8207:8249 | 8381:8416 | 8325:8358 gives -0.7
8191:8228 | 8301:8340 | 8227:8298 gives 0.6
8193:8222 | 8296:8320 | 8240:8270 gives 0.8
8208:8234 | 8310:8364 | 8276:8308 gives -0.6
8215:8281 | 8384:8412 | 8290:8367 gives -2.2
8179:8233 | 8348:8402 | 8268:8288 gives -0.6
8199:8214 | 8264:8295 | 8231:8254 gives 0.5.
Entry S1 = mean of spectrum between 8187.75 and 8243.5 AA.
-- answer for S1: 0.811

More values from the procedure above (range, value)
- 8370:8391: 0.747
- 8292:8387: 0.78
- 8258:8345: 0.79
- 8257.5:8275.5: 0.782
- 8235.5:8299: 0.796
